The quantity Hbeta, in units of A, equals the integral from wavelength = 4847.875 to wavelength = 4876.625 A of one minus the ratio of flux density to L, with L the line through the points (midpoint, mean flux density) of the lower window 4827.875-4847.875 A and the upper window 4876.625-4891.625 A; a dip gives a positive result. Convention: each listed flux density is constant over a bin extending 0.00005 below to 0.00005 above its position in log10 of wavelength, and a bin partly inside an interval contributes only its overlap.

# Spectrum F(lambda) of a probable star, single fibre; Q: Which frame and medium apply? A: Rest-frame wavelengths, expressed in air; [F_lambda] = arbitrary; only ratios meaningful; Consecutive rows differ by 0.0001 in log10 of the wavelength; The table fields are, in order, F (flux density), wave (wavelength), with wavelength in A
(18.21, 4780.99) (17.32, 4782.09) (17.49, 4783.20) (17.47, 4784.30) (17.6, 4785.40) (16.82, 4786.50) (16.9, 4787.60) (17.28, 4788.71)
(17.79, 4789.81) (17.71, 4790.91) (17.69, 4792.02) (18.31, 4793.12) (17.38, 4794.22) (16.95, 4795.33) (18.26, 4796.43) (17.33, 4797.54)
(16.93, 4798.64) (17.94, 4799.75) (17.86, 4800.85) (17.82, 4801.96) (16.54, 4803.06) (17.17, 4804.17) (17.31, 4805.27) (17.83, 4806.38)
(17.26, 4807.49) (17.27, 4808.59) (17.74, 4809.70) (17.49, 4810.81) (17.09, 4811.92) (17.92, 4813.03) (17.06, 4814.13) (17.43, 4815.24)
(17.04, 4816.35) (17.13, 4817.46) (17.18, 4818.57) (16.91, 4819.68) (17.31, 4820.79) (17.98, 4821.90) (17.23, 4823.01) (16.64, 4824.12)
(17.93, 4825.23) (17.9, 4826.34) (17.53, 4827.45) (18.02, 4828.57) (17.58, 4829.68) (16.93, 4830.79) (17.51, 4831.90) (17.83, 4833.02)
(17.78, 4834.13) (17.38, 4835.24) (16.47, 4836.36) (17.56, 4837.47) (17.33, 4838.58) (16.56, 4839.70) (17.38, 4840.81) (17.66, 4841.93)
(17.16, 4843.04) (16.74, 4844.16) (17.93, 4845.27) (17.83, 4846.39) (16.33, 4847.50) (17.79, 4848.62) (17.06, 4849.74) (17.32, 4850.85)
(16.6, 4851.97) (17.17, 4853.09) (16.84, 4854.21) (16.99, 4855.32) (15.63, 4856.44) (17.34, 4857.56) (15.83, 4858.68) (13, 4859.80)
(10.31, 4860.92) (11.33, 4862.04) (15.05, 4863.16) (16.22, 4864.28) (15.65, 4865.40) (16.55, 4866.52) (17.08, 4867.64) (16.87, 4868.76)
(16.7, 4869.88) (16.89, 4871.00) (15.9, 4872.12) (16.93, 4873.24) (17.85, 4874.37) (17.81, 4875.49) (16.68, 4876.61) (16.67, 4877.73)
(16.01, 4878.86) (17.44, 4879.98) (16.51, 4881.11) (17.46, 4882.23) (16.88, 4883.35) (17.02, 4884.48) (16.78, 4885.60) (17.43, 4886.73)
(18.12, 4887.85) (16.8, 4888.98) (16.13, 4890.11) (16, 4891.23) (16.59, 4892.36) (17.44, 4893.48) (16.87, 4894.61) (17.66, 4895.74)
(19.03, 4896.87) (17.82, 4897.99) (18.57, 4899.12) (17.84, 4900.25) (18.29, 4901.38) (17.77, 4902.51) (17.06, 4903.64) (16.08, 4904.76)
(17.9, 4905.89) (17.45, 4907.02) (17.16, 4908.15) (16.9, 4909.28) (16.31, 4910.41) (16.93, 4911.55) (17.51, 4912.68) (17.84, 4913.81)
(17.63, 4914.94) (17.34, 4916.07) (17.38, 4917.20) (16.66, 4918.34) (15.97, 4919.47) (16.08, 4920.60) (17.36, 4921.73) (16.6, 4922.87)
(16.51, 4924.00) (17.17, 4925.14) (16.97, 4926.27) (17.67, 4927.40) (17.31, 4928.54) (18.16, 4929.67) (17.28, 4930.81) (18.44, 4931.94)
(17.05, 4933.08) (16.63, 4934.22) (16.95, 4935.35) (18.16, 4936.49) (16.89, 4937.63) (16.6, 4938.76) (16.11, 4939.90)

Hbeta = 1.63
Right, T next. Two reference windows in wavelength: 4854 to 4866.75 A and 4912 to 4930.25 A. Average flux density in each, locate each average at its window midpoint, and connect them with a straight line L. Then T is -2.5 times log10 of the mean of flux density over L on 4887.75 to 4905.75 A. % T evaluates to -0.071 mag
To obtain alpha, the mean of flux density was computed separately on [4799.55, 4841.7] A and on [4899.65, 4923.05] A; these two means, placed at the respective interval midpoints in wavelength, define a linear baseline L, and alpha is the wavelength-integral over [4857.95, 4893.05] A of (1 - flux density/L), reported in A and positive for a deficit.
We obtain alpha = 2.1 A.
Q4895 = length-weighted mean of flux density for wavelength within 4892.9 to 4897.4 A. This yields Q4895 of 17.7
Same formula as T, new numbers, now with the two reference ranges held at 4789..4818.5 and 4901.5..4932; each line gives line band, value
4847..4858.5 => 0.03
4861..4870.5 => 0.12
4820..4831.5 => -0.01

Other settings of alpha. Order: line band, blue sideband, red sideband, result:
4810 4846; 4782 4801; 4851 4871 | -1.8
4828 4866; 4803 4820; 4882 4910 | 1.7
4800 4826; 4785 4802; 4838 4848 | 0.1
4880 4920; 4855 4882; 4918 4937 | -1.6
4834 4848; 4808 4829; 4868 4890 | 0.0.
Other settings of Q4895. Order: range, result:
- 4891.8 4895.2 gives 17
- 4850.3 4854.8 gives 17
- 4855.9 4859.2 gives 16.3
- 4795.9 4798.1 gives 17.8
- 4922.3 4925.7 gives 16.7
